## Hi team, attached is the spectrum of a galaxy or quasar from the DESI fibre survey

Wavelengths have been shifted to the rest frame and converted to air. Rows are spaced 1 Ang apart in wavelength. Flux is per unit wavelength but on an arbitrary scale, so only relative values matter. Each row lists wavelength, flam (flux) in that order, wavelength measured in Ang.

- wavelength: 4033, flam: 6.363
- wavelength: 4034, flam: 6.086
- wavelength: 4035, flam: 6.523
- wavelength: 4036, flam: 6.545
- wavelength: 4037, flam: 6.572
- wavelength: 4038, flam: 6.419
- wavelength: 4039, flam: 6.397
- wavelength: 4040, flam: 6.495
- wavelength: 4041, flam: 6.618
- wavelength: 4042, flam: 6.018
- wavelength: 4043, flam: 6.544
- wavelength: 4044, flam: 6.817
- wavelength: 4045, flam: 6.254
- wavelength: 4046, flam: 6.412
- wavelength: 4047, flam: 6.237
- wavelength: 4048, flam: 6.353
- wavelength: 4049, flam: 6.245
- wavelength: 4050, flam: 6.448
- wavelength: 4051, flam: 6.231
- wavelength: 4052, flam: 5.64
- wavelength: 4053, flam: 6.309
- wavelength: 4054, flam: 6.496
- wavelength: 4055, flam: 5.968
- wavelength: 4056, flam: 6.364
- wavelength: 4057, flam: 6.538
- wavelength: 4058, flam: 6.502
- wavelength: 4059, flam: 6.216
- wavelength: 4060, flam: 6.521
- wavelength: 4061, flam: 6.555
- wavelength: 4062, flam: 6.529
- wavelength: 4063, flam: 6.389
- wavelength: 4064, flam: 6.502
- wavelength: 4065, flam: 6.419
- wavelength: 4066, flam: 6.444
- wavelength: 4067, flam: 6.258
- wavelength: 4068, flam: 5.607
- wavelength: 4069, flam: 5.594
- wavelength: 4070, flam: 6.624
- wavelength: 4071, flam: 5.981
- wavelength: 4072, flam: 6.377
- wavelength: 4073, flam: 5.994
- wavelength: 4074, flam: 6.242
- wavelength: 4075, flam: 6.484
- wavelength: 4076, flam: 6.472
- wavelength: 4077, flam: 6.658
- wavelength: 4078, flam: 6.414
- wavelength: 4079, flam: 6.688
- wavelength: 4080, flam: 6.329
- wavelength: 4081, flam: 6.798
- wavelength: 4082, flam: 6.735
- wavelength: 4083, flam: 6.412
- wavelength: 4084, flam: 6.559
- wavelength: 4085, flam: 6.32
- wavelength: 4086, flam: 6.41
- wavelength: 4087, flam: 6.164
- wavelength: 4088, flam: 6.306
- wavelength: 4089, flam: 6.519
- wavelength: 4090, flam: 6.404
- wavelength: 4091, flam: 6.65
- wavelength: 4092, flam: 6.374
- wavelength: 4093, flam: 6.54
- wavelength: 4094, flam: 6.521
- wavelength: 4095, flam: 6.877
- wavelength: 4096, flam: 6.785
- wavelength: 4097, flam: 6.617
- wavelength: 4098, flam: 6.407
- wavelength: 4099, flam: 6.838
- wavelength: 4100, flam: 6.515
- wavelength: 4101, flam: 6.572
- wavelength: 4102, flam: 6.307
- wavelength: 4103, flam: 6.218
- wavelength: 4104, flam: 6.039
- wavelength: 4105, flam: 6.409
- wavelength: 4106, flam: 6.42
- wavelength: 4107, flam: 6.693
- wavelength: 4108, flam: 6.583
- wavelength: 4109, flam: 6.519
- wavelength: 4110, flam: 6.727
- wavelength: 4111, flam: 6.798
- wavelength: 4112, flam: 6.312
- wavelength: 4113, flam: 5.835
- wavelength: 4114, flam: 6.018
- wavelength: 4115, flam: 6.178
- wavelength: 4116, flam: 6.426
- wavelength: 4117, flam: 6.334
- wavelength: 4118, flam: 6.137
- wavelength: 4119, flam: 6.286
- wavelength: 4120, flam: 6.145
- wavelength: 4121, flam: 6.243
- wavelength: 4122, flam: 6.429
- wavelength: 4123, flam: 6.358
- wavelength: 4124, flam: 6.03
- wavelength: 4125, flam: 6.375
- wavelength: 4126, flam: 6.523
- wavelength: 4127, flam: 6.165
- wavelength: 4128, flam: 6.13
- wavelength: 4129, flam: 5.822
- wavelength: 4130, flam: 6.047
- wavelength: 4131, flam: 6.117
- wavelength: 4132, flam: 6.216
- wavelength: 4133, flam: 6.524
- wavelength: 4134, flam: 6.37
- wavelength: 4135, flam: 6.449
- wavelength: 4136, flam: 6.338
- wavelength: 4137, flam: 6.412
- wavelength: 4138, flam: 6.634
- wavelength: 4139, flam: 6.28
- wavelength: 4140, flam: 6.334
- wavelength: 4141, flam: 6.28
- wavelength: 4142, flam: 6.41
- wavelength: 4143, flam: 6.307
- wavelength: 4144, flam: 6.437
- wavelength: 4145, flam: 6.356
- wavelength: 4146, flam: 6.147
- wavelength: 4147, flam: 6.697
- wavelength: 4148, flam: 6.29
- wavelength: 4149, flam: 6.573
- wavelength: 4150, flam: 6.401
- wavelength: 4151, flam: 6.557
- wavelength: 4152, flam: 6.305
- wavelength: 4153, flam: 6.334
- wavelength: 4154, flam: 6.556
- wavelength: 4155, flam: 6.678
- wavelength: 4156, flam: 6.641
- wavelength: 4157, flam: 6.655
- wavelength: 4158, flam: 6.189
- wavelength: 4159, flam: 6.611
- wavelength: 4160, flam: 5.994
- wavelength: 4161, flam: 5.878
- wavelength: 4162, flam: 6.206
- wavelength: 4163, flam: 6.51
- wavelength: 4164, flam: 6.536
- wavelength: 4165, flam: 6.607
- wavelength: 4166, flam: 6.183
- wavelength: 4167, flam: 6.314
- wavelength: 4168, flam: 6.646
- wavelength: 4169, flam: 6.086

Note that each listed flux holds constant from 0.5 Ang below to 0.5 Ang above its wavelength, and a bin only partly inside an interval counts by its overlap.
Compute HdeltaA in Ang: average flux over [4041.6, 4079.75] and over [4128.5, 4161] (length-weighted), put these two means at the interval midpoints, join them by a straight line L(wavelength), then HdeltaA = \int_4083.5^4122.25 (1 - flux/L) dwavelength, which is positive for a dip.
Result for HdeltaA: -0.5 Ang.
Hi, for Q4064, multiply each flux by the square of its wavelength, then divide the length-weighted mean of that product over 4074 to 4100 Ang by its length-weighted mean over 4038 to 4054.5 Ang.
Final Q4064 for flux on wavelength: 1.05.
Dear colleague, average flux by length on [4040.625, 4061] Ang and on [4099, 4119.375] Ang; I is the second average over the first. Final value 1.0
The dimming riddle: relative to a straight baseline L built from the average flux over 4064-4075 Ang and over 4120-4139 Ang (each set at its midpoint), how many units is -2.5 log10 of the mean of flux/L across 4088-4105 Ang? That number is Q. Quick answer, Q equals -0.05 mag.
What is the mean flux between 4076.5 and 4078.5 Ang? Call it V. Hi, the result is 6.54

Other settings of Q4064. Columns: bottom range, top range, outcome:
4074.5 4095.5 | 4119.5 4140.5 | 0.99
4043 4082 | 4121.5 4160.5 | 1.04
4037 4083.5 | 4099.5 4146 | 1.03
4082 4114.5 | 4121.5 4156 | 1.00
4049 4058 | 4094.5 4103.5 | 1.07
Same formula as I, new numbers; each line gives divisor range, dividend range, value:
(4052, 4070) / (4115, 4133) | 0.99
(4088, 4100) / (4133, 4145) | 0.97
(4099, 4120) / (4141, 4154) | 1.00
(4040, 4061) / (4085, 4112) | 1.02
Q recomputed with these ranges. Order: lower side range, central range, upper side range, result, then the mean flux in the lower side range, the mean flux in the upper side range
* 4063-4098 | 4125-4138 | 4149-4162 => 0.021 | 6.41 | 6.4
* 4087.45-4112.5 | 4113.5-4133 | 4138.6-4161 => 0.042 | 6.52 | 6.4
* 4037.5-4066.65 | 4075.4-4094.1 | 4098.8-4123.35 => -0.020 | 6.37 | 6.37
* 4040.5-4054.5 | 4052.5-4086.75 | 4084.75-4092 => -0.001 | 6.33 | 6.4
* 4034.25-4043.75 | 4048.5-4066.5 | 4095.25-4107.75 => 0.020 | 6.46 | 6.49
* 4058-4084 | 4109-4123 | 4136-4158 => 0.018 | 6.38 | 6.43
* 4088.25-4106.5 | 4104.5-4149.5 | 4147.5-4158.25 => 0.026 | 6.5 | 6.48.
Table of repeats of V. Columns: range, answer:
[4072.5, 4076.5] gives 6.3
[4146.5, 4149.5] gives 6.52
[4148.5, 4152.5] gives 6.46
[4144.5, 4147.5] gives 6.4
